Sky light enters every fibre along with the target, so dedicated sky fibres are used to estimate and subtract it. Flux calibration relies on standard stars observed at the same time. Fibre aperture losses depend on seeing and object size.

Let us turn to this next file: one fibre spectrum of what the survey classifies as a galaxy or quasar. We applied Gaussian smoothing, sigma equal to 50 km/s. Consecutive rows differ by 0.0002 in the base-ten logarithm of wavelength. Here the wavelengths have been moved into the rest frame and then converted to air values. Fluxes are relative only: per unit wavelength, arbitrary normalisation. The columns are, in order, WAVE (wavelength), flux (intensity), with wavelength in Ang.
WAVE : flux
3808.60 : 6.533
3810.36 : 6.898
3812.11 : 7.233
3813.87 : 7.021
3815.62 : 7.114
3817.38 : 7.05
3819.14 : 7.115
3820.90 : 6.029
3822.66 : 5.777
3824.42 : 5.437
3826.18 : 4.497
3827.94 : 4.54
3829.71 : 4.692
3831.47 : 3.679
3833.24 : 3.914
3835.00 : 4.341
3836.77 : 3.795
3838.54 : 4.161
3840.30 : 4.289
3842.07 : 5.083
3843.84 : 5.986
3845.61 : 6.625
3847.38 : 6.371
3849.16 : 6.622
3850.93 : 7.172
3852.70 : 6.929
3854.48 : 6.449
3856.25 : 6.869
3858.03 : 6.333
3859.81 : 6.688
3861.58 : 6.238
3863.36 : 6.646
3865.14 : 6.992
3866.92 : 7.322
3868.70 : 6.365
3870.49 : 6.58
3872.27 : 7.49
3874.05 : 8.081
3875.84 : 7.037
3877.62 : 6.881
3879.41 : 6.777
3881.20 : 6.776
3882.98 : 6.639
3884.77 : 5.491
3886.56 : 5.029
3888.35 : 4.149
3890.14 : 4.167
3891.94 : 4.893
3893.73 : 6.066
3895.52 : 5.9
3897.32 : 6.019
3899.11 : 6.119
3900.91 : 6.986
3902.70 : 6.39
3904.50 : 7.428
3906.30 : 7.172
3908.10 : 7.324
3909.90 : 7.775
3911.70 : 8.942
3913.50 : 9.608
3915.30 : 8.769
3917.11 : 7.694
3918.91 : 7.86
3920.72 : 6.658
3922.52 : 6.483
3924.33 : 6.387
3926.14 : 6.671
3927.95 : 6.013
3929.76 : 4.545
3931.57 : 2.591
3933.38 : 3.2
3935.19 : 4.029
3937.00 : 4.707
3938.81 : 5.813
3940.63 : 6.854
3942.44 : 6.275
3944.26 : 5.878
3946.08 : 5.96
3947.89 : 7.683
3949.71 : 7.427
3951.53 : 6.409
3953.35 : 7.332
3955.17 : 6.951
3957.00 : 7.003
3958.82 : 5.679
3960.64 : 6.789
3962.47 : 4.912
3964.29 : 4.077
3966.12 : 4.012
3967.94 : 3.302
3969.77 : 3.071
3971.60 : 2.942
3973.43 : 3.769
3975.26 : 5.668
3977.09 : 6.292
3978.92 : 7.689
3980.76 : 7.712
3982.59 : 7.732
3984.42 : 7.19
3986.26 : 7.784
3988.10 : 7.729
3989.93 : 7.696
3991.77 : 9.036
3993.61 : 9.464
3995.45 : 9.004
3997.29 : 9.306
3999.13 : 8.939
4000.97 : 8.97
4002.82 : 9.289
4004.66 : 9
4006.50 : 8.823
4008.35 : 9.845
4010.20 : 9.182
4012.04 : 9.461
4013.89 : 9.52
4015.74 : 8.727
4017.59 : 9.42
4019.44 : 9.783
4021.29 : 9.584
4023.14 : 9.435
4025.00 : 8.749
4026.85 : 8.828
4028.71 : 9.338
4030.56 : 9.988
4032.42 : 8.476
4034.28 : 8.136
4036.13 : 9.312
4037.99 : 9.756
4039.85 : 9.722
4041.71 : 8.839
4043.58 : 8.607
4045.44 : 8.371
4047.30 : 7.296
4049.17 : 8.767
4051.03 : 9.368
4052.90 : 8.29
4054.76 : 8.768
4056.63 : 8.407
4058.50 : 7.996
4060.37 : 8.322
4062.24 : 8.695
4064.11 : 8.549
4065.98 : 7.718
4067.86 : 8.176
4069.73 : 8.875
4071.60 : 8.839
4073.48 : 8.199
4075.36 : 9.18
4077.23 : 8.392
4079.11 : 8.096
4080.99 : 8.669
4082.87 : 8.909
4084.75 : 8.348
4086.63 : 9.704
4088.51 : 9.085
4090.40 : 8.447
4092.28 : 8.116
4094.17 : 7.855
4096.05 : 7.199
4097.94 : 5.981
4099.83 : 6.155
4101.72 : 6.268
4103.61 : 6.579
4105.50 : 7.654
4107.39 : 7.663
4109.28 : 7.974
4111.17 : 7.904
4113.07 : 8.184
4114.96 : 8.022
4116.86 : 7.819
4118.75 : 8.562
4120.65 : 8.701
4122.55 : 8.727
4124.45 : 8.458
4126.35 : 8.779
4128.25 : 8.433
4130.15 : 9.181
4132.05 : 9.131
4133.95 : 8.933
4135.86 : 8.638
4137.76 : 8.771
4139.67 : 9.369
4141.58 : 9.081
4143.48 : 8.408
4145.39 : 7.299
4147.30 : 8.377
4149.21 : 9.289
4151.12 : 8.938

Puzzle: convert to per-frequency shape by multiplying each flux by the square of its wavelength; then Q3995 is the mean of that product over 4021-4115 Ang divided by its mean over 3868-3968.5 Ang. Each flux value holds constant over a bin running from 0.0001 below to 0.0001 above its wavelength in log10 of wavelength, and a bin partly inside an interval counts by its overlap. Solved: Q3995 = 1.44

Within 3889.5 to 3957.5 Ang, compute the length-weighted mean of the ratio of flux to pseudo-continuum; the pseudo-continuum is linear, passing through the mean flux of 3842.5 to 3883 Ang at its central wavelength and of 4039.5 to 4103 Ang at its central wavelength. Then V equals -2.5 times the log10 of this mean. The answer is 0.12 mag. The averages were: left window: 6.76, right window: 8.28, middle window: 6.42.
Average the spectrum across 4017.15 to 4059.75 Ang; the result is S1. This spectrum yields 8.91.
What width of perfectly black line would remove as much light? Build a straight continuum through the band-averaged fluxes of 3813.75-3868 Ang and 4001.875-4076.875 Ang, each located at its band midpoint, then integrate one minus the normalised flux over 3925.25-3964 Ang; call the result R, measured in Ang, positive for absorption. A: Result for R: 8.50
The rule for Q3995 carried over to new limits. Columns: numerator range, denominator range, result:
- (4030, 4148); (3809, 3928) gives 1.47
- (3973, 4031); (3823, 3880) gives 1.55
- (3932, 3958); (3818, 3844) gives 1.32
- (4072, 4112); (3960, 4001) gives 1.27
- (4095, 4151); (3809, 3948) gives 1.49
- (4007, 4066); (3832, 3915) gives 1.53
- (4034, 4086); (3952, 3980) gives 1.69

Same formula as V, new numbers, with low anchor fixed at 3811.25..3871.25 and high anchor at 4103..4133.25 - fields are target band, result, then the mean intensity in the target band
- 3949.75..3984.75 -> 0.217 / 5.73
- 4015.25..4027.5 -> -0.234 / 9.25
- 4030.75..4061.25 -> -0.137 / 8.68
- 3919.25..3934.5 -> 0.227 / 5.39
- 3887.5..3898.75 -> 0.212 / 5.25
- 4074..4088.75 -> -0.106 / 8.77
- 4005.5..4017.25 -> -0.249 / 9.27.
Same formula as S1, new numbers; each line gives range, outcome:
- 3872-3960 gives 6.4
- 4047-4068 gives 8.4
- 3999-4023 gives 9.29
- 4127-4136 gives 8.88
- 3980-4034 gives 8.89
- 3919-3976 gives 5.49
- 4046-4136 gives 8.25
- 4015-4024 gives 9.41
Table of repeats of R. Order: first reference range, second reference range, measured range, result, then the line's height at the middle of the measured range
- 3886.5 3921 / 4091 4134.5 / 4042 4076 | -3.73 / 7.63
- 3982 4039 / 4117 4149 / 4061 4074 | 0.57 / 8.83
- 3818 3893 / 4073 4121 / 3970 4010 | -3.87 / 7.05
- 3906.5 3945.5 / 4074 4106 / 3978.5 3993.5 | -2.07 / 6.95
